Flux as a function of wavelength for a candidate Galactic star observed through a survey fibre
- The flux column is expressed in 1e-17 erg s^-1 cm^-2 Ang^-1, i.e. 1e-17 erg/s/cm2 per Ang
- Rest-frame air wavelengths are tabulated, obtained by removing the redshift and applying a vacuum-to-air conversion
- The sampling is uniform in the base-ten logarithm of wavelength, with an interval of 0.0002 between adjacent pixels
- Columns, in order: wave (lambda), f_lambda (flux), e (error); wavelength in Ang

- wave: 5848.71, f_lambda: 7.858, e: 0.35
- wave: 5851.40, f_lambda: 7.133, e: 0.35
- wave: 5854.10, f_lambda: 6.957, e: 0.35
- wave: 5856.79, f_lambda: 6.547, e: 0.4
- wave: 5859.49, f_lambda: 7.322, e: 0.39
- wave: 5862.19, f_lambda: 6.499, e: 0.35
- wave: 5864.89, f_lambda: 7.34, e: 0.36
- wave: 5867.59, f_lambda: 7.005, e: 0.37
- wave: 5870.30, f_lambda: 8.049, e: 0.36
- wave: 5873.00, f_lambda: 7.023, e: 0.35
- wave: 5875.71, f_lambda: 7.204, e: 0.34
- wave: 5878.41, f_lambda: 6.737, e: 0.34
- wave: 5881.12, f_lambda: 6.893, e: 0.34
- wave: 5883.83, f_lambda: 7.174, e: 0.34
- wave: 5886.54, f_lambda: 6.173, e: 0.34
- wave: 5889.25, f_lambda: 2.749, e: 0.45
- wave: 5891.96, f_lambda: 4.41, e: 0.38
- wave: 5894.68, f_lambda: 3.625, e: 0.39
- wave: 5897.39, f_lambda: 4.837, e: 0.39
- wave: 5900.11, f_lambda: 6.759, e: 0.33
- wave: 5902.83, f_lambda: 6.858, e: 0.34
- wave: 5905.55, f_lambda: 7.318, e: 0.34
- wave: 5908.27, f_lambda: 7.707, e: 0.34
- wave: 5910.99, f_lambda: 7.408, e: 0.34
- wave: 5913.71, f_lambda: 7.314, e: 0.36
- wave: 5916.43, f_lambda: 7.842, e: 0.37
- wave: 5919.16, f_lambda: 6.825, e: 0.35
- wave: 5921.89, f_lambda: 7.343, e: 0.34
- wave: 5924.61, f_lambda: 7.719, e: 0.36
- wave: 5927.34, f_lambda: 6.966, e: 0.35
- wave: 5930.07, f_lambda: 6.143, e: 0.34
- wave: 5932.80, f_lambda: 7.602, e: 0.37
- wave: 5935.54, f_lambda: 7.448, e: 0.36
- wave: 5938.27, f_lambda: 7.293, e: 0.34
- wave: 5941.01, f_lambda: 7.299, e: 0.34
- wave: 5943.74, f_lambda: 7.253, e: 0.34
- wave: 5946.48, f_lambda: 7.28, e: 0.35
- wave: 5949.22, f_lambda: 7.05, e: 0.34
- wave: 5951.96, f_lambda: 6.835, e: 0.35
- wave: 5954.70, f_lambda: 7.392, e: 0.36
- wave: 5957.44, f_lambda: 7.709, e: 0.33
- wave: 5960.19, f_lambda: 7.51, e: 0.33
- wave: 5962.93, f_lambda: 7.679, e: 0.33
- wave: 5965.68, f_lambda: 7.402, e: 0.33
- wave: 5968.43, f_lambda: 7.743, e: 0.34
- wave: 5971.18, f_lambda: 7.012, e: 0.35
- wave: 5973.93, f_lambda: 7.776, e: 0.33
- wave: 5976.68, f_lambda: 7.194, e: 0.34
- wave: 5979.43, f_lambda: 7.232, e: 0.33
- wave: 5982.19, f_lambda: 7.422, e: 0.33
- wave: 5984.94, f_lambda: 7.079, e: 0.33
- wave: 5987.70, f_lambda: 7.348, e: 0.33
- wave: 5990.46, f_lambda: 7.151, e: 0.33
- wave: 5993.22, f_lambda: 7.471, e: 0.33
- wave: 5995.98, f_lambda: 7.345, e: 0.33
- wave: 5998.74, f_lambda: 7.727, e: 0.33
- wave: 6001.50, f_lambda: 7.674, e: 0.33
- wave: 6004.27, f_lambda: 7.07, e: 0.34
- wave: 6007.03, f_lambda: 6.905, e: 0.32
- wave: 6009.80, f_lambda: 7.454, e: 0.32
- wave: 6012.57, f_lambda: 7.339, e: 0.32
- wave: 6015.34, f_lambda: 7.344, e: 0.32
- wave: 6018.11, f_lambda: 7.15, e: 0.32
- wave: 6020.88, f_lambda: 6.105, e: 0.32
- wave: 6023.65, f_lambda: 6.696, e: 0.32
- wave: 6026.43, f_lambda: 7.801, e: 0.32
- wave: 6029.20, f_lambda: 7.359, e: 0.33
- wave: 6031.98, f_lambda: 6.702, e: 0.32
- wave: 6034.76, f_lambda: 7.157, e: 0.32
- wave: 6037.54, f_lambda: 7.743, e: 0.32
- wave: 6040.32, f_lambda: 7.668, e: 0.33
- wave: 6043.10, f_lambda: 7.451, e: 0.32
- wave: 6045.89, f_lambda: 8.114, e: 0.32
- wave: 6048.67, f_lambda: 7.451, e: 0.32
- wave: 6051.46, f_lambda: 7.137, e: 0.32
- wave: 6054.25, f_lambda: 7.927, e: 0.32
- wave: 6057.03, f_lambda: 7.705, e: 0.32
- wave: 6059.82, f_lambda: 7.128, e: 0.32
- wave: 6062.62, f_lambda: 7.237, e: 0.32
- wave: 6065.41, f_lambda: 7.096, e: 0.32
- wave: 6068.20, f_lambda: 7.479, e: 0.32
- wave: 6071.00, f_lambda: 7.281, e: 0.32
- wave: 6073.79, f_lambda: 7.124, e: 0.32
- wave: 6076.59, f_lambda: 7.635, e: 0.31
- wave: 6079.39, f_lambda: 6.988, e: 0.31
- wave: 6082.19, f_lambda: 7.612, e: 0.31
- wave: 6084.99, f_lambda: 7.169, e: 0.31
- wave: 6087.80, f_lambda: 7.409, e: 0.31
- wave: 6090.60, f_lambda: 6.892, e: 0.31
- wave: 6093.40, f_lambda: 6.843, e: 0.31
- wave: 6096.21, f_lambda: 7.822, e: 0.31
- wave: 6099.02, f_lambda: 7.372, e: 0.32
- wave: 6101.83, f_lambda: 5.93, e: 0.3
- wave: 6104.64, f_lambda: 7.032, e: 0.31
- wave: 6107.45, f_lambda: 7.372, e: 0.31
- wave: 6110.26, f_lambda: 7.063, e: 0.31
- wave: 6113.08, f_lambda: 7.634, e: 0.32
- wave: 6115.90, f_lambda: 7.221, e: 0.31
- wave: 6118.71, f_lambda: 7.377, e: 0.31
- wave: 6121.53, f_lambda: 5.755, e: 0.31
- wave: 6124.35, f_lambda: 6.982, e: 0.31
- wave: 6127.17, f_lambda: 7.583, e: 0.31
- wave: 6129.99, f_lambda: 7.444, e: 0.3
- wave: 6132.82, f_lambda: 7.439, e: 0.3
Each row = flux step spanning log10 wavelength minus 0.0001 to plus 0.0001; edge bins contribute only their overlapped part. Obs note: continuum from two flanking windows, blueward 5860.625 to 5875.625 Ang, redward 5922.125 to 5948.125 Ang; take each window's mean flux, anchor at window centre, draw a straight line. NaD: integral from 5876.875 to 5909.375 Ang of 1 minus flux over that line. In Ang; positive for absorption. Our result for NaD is 5.7 Ang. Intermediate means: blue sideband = 7.18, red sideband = 7.23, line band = 5.93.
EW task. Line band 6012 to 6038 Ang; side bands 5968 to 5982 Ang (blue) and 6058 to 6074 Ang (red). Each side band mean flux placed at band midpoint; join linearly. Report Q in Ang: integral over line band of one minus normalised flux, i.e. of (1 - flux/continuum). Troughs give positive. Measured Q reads 0.7 Ang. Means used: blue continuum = 7.37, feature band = 7.11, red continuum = 7.24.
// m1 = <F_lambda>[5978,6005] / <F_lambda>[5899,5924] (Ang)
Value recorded 1.01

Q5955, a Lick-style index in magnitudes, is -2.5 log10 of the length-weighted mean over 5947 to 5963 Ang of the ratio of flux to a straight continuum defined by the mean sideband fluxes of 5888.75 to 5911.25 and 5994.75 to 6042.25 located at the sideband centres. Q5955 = -0.14 mag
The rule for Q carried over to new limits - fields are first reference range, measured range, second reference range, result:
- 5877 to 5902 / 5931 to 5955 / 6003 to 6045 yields -4.1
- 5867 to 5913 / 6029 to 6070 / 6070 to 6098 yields -1.8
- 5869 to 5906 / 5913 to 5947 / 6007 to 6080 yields -4.4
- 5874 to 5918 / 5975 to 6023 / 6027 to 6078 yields -1.3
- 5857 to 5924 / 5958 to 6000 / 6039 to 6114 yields -2.8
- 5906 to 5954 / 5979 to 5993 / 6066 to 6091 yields 0.0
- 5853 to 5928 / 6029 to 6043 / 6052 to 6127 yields -0.6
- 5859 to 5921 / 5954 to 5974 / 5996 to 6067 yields -1.6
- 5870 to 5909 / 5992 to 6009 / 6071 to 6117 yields -1.6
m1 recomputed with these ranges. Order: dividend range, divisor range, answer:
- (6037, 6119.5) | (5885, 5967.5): 1.08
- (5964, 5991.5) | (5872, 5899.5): 1.29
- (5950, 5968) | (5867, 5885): 1.04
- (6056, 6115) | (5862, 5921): 1.10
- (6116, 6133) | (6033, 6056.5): 0.94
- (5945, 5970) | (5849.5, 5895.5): 1.15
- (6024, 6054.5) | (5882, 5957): 1.11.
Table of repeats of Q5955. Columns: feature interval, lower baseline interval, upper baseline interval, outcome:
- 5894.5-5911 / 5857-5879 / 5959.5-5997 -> 0.12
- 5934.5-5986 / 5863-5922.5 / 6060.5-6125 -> -0.09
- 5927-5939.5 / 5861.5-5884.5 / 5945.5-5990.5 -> 0.03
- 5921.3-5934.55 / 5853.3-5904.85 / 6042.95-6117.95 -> -0.09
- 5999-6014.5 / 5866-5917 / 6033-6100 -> -0.04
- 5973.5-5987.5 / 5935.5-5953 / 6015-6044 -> -0.02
